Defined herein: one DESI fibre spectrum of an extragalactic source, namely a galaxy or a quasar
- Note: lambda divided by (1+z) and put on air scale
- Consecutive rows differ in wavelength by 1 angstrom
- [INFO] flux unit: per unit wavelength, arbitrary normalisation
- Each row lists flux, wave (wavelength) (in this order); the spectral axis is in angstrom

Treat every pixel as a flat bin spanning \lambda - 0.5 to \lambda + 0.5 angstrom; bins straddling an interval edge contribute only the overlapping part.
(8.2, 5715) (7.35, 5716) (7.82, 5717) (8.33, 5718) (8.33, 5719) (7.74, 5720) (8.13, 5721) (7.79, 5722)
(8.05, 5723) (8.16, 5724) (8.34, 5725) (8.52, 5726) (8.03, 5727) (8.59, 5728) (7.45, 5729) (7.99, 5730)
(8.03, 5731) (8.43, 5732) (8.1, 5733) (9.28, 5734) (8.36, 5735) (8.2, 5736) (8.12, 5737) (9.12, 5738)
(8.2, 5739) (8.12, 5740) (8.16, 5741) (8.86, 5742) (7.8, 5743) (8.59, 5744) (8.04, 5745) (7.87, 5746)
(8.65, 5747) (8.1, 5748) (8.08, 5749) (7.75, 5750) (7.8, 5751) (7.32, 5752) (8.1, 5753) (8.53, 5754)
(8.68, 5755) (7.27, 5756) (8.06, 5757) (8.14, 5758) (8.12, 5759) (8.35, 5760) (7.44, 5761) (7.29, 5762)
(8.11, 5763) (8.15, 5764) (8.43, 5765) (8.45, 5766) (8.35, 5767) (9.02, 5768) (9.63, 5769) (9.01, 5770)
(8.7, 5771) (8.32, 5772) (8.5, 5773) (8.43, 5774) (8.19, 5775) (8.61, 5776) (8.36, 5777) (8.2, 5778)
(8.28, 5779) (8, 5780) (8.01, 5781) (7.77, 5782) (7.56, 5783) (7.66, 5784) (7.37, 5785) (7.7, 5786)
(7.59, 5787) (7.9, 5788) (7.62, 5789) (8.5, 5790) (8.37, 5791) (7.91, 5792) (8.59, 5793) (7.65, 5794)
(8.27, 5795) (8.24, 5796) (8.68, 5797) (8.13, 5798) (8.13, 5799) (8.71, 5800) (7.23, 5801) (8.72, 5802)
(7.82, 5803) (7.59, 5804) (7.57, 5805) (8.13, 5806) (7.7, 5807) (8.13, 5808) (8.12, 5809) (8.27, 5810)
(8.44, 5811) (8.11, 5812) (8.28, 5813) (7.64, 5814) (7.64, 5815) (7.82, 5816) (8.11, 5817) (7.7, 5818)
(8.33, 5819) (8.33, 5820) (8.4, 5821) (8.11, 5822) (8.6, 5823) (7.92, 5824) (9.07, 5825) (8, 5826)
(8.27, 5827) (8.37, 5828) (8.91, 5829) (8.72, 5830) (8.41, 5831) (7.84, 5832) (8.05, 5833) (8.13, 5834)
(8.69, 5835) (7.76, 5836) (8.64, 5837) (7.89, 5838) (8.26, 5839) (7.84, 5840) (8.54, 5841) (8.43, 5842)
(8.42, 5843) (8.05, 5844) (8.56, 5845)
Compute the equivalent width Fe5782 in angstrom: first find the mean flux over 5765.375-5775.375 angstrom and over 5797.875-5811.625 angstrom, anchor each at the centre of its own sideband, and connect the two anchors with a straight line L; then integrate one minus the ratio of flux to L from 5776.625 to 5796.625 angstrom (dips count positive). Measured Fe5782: 0.9 angstrom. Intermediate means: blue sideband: 8.66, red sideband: 8.05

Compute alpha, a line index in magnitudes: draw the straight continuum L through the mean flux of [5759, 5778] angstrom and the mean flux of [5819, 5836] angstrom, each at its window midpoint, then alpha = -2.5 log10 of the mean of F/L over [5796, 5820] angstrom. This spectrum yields 0.041 mag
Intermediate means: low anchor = 8.39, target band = 8.05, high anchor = 8.35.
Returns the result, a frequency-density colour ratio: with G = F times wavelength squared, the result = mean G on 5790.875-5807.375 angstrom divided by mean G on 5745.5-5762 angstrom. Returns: 1.0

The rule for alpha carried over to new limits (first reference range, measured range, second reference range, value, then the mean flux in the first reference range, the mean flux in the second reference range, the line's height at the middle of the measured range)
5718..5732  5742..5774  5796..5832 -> -0.01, 8.11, 8.17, 8.13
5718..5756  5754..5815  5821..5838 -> 0.02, 8.19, 8.33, 8.26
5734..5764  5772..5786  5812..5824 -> 0.01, 8.13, 8.08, 8.11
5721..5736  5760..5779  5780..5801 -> -0.04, 8.22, 8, 8.07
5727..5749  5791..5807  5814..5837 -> 0.02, 8.28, 8.23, 8.25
